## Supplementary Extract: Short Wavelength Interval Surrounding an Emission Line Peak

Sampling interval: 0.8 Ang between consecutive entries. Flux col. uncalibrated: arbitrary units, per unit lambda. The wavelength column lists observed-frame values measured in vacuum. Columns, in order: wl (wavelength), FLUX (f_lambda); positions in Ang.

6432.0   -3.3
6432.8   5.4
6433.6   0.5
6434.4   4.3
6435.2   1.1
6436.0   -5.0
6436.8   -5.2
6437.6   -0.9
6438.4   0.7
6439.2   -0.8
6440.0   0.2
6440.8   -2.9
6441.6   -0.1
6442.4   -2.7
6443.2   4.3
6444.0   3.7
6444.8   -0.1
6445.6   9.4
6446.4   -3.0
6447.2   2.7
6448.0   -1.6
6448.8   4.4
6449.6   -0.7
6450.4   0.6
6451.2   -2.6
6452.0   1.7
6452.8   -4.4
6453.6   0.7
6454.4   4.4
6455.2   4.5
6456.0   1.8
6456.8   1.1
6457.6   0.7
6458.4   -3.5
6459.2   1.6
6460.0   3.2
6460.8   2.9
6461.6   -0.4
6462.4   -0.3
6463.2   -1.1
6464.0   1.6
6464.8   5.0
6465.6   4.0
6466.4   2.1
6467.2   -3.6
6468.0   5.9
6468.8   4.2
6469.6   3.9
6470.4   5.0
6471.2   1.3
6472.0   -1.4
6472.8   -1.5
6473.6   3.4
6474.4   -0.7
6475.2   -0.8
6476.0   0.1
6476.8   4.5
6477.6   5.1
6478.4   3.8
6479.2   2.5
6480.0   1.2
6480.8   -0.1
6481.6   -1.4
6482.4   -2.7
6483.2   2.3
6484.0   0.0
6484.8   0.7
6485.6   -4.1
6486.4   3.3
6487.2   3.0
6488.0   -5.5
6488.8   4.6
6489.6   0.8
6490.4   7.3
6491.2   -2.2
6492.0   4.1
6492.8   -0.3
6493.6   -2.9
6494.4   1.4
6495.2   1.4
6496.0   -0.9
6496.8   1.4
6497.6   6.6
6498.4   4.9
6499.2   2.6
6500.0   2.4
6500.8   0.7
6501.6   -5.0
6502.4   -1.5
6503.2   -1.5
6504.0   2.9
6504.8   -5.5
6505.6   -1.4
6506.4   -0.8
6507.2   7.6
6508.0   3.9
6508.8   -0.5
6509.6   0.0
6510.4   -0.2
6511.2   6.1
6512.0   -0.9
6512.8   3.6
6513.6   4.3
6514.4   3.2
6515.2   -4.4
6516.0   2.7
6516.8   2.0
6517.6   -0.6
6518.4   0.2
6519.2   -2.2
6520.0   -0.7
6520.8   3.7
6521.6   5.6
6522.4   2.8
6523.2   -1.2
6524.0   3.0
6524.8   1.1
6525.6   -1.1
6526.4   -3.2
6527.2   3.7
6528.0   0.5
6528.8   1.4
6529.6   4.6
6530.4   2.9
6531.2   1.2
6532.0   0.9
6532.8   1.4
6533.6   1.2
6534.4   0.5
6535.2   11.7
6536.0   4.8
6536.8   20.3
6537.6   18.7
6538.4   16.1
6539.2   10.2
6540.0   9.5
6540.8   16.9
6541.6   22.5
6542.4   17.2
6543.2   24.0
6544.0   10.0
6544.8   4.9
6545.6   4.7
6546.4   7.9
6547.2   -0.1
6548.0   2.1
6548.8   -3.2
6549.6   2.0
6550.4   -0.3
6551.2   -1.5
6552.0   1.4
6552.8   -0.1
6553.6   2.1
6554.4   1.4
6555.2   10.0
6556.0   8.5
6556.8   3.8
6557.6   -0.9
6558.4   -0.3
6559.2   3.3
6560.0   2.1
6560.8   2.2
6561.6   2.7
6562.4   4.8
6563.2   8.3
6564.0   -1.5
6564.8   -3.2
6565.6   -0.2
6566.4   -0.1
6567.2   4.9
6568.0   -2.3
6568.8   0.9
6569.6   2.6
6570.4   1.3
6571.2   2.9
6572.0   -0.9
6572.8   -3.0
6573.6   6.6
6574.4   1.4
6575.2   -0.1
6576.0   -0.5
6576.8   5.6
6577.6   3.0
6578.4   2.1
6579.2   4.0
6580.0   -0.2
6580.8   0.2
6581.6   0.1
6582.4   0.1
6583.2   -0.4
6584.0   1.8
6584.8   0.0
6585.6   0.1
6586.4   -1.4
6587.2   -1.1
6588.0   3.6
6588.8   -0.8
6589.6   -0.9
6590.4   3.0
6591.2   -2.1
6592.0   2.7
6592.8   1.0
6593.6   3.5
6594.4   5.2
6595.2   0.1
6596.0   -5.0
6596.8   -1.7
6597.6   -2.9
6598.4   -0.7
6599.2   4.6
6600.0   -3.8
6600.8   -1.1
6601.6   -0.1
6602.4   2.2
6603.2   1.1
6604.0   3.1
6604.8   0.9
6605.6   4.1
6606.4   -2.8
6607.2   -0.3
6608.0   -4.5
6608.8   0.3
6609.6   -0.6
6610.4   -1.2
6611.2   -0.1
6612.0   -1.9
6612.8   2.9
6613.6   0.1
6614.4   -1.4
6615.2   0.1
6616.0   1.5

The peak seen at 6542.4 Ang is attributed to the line [O II]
